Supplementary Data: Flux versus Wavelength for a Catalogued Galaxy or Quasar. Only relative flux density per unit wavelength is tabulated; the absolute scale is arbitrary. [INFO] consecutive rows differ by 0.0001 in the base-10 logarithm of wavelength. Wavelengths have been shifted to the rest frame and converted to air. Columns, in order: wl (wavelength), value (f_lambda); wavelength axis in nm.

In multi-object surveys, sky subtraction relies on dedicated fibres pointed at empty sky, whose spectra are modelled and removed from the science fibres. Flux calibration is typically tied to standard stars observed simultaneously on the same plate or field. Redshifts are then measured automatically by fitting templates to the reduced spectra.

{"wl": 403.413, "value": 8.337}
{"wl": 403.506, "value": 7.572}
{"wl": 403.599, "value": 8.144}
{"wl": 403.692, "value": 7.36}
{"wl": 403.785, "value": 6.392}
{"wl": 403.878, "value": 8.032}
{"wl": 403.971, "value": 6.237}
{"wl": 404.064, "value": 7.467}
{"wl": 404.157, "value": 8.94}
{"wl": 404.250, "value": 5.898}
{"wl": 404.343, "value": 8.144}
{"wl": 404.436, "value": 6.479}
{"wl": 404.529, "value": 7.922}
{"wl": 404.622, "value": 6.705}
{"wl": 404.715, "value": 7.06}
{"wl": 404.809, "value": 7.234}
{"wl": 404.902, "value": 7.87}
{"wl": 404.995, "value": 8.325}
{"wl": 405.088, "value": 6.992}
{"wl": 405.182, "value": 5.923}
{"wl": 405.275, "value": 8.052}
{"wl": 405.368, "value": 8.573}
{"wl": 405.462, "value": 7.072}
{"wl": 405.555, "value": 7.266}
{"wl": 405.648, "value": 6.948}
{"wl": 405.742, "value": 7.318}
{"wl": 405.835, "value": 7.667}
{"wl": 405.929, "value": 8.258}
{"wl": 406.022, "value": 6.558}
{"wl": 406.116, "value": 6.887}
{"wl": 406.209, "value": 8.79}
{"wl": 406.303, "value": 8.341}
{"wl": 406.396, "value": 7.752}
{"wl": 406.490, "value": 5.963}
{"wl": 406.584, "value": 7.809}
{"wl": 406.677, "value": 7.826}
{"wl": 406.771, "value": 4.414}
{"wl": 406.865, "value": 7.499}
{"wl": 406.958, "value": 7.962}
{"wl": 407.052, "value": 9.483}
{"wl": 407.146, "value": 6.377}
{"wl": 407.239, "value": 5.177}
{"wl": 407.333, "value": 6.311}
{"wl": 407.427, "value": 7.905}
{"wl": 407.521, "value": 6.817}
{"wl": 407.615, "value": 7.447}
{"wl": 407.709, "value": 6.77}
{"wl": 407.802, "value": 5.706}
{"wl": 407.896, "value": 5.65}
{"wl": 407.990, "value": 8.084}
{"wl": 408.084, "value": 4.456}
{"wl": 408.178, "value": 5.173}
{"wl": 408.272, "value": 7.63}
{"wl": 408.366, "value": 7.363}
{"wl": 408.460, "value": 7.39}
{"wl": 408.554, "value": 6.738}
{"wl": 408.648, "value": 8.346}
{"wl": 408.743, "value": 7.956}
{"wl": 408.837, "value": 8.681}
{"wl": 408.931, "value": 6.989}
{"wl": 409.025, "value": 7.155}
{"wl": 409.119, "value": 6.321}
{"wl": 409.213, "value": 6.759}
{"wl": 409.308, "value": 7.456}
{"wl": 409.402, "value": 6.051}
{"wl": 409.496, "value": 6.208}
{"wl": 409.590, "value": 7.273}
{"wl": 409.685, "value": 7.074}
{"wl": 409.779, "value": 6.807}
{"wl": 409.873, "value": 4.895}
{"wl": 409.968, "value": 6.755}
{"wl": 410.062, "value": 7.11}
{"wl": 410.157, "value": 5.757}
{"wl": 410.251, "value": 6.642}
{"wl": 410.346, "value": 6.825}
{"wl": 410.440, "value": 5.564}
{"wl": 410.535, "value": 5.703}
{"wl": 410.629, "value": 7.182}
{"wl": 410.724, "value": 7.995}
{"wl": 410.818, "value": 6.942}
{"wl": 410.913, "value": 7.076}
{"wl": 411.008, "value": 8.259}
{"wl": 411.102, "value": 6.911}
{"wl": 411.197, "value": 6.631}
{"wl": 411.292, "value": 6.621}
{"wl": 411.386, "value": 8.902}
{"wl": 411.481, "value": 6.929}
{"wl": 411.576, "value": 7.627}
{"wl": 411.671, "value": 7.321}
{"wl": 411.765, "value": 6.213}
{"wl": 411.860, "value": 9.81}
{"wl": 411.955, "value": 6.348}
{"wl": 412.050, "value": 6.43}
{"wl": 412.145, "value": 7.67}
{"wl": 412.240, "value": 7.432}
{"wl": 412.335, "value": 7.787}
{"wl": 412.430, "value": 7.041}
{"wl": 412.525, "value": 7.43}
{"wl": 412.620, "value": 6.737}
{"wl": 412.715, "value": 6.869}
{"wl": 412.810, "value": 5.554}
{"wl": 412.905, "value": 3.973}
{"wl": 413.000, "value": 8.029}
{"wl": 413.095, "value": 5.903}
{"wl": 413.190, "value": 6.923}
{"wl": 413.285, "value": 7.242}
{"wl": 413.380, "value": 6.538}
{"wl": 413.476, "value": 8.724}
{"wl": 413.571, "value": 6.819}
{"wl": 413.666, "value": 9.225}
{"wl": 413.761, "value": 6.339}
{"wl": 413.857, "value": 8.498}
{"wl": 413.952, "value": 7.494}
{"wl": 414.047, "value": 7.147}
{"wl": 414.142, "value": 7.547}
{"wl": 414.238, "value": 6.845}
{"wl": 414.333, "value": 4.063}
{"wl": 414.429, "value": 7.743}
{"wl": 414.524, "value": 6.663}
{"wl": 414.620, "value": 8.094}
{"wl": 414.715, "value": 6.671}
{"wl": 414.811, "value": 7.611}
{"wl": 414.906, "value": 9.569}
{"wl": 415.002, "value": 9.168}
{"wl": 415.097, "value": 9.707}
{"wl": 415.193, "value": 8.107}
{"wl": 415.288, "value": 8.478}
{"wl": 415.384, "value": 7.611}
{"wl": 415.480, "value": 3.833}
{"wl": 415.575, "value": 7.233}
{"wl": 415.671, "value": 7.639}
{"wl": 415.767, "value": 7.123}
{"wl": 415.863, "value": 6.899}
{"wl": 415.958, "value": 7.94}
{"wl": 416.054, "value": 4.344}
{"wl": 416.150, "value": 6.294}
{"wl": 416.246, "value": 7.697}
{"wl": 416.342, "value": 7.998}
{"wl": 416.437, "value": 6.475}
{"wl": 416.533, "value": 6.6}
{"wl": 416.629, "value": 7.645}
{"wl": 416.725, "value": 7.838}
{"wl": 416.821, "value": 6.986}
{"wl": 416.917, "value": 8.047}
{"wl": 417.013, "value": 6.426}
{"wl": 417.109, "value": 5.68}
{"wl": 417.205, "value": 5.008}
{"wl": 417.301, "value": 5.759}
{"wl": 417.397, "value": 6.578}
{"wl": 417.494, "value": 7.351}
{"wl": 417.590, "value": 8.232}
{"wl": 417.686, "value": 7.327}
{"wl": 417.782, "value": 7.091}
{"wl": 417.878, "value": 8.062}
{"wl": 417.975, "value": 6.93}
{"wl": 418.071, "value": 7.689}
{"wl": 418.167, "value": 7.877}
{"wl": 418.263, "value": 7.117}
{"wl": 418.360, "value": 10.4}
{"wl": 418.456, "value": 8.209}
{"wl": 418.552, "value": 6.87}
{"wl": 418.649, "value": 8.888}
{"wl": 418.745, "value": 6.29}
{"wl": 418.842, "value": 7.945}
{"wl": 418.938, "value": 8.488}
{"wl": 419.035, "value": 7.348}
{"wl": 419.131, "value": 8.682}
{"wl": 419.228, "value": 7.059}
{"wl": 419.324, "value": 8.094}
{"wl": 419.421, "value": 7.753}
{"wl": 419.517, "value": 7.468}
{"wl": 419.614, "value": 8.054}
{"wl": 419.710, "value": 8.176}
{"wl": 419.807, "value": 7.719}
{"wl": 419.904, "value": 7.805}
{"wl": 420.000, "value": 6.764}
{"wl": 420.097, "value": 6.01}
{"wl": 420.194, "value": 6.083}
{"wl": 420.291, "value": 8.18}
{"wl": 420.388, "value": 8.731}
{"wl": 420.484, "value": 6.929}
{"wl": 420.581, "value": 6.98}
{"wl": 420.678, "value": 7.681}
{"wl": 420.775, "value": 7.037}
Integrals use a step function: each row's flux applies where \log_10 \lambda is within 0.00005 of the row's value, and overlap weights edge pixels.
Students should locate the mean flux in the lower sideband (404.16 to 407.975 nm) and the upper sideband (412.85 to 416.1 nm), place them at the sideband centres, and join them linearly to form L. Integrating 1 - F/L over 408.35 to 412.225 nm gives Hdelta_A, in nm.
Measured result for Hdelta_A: 0.09 nm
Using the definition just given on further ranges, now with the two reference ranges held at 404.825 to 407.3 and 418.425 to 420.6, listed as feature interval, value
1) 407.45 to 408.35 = 0.109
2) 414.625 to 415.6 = -0.041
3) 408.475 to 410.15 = 0.102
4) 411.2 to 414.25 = 0.116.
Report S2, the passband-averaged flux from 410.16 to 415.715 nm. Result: 7.19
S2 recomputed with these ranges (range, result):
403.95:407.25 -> 7.34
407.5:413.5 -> 6.91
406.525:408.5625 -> 6.82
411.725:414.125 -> 7.14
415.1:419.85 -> 7.36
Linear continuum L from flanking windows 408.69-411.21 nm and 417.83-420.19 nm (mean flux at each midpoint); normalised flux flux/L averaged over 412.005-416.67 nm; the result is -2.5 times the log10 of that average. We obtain 0.01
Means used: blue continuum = 6.86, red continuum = 7.71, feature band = 7.17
